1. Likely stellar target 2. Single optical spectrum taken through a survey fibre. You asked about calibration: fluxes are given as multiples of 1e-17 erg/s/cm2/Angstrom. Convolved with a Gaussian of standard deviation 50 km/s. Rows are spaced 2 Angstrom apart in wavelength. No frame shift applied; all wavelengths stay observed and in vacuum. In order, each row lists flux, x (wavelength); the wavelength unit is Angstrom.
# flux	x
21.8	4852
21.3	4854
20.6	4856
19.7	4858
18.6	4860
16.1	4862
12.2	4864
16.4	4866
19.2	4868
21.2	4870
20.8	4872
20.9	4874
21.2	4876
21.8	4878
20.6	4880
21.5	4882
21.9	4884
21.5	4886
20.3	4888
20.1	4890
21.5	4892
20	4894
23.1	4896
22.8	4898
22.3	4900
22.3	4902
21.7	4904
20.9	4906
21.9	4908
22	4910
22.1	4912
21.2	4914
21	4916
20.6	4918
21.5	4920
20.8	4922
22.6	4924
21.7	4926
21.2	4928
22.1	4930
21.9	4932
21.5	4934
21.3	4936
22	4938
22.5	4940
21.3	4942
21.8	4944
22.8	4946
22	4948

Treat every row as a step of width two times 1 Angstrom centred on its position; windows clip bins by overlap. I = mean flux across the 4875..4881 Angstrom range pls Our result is 21.2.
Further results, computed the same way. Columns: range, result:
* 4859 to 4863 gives 17.4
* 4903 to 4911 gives 21.6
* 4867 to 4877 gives 20.7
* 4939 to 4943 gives 21.9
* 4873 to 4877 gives 21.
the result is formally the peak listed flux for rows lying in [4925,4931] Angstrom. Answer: 22.1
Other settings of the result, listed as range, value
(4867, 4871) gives 21.2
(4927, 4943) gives 22.5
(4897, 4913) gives 22.8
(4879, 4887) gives 21.9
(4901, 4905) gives 22.3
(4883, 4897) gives 23.1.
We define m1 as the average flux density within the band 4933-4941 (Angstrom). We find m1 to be 21.8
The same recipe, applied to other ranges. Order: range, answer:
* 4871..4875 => 20.9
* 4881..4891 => 21.1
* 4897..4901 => 22.6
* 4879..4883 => 21.1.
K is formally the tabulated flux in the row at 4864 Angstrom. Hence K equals 12.2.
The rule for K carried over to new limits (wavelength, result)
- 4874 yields 20.9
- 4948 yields 22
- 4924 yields 22.6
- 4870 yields 21.2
